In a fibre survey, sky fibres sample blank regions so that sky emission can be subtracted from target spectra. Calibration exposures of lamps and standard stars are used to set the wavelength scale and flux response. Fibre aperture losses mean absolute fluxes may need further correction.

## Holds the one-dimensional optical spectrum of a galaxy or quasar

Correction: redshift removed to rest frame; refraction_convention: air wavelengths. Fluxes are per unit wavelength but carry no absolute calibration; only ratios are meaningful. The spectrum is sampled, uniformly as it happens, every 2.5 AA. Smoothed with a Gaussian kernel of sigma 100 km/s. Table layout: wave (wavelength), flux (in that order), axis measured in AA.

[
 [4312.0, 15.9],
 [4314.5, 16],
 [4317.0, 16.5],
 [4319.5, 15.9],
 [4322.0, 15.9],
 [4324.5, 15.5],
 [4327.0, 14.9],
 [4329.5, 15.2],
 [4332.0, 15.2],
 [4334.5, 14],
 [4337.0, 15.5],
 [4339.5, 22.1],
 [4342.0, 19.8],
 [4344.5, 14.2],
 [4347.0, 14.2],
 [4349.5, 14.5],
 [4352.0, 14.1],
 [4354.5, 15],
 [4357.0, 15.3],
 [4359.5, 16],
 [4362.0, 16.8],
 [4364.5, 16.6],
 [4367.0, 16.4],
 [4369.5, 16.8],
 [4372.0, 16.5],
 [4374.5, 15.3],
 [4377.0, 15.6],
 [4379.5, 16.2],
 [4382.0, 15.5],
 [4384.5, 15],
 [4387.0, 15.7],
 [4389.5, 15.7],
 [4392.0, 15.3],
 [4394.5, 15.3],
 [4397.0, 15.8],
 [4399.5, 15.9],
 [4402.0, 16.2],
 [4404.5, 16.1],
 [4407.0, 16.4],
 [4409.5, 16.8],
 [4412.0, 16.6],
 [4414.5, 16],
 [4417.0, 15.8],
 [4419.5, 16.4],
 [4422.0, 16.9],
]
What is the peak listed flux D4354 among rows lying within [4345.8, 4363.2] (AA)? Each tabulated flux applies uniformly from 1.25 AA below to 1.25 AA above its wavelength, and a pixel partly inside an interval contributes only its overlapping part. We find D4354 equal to 16.8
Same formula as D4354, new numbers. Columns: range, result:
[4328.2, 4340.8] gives 22.1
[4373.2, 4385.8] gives 16.2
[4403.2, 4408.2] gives 16.4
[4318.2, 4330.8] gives 15.9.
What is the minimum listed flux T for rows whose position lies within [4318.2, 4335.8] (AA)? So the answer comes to 14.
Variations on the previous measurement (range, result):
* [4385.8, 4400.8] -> 15.3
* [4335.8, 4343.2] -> 15.5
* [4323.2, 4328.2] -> 14.9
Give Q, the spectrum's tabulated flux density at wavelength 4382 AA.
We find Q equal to 15.5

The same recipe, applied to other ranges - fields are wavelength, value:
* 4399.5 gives 15.9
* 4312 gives 15.9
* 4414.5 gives 16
